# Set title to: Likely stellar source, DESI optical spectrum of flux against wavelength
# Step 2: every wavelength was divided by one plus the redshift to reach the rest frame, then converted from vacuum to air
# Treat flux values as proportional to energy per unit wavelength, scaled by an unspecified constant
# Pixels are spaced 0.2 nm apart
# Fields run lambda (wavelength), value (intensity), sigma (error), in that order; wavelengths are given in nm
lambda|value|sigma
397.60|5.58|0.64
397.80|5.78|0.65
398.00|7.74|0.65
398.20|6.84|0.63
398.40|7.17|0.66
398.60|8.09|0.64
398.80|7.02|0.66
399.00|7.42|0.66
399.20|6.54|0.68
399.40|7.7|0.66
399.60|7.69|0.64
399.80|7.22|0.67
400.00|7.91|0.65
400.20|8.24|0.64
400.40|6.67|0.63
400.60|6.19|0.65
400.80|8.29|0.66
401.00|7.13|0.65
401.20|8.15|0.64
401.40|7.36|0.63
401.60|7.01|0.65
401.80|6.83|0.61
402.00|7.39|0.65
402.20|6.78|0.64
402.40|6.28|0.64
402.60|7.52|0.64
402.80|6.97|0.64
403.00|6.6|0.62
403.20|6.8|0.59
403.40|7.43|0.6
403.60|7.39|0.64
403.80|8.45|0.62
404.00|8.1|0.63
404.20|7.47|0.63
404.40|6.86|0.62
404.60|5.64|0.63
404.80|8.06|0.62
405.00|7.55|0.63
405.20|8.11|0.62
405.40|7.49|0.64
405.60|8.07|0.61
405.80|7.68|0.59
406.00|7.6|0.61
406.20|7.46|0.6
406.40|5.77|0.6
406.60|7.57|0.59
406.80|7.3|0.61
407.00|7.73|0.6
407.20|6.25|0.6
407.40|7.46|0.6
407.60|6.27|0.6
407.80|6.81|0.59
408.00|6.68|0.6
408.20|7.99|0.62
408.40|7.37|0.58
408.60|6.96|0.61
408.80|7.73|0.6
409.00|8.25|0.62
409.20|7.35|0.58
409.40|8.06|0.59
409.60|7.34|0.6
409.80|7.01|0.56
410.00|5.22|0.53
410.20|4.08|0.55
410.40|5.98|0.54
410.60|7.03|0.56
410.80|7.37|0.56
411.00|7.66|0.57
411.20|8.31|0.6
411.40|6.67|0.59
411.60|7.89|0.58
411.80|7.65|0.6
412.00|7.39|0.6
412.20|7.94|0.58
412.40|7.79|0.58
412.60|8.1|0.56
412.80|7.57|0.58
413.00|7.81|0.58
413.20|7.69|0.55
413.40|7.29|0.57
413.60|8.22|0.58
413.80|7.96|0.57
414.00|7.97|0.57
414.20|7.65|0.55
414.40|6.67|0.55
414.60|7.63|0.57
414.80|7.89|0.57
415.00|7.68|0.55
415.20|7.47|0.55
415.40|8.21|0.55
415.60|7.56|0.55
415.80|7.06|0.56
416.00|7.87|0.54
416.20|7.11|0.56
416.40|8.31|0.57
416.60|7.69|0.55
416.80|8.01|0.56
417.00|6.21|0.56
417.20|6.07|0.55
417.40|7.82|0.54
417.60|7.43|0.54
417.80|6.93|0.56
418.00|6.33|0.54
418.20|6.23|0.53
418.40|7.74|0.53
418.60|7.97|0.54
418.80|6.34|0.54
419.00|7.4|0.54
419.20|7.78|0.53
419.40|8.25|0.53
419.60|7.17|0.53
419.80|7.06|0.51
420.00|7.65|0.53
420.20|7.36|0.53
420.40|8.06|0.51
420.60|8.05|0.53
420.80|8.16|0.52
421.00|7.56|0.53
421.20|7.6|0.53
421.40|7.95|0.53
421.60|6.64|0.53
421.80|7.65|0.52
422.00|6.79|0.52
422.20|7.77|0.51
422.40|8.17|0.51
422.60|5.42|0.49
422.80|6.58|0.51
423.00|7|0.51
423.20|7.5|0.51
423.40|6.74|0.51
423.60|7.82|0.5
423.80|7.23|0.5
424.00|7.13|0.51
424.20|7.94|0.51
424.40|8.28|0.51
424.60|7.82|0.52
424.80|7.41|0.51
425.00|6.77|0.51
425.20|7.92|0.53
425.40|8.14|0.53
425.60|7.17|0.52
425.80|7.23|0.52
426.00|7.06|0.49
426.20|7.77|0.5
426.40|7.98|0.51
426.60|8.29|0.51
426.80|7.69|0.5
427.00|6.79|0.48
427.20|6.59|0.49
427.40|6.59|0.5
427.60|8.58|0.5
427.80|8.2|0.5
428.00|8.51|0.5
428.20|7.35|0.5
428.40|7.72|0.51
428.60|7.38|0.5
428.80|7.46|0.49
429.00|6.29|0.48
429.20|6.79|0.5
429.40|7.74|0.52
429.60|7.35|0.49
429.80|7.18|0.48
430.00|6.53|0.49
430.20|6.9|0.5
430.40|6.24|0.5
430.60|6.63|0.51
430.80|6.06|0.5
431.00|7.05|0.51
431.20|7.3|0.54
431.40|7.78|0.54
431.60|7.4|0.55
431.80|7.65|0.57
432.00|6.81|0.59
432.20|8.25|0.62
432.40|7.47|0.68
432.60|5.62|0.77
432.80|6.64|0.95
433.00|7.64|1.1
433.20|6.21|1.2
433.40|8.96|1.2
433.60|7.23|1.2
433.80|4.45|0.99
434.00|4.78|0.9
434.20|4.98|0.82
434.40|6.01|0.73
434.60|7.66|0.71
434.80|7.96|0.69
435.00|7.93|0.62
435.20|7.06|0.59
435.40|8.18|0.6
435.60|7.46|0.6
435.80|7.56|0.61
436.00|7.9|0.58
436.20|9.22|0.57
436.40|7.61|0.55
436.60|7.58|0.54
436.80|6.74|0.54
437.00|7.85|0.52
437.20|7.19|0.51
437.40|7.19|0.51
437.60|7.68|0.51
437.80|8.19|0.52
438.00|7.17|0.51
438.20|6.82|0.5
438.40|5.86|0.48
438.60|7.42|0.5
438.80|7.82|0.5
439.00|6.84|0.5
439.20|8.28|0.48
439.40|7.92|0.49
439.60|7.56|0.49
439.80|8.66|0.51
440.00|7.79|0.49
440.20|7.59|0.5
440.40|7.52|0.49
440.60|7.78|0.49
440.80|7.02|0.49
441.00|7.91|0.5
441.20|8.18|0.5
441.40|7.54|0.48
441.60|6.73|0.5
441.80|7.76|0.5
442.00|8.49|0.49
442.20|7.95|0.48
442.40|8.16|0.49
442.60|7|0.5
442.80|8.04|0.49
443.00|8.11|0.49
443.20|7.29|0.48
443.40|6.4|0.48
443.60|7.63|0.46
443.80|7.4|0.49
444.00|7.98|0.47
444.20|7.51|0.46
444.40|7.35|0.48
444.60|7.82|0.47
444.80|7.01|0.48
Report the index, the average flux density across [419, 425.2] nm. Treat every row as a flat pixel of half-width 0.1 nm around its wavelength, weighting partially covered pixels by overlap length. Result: 7.45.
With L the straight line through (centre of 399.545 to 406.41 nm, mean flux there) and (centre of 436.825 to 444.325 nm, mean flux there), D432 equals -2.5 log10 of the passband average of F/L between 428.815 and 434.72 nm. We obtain 0.10 mag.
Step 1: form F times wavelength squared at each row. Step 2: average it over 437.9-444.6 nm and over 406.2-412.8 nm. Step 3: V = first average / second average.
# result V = 1.2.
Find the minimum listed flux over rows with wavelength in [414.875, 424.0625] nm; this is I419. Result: 5.42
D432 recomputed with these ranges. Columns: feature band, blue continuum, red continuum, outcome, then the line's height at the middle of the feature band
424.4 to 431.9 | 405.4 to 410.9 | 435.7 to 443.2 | 0.01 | 7.43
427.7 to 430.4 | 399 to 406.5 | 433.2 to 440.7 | 0.01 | 7.34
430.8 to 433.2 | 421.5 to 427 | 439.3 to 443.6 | 0.06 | 7.52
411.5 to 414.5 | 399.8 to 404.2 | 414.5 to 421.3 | -0.04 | 7.41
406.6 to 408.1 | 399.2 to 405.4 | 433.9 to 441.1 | 0.05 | 7.33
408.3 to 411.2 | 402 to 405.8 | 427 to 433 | 0.04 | 7.29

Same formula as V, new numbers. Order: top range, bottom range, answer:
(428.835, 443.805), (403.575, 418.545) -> 1.12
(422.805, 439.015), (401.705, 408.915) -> 1.14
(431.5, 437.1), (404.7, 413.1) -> 1.11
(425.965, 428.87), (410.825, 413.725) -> 1.06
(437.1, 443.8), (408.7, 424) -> 1.15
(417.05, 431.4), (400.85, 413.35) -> 1.09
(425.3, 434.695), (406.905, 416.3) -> 1.05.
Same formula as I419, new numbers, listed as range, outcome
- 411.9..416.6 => 6.67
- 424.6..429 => 6.29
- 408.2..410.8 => 4.08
